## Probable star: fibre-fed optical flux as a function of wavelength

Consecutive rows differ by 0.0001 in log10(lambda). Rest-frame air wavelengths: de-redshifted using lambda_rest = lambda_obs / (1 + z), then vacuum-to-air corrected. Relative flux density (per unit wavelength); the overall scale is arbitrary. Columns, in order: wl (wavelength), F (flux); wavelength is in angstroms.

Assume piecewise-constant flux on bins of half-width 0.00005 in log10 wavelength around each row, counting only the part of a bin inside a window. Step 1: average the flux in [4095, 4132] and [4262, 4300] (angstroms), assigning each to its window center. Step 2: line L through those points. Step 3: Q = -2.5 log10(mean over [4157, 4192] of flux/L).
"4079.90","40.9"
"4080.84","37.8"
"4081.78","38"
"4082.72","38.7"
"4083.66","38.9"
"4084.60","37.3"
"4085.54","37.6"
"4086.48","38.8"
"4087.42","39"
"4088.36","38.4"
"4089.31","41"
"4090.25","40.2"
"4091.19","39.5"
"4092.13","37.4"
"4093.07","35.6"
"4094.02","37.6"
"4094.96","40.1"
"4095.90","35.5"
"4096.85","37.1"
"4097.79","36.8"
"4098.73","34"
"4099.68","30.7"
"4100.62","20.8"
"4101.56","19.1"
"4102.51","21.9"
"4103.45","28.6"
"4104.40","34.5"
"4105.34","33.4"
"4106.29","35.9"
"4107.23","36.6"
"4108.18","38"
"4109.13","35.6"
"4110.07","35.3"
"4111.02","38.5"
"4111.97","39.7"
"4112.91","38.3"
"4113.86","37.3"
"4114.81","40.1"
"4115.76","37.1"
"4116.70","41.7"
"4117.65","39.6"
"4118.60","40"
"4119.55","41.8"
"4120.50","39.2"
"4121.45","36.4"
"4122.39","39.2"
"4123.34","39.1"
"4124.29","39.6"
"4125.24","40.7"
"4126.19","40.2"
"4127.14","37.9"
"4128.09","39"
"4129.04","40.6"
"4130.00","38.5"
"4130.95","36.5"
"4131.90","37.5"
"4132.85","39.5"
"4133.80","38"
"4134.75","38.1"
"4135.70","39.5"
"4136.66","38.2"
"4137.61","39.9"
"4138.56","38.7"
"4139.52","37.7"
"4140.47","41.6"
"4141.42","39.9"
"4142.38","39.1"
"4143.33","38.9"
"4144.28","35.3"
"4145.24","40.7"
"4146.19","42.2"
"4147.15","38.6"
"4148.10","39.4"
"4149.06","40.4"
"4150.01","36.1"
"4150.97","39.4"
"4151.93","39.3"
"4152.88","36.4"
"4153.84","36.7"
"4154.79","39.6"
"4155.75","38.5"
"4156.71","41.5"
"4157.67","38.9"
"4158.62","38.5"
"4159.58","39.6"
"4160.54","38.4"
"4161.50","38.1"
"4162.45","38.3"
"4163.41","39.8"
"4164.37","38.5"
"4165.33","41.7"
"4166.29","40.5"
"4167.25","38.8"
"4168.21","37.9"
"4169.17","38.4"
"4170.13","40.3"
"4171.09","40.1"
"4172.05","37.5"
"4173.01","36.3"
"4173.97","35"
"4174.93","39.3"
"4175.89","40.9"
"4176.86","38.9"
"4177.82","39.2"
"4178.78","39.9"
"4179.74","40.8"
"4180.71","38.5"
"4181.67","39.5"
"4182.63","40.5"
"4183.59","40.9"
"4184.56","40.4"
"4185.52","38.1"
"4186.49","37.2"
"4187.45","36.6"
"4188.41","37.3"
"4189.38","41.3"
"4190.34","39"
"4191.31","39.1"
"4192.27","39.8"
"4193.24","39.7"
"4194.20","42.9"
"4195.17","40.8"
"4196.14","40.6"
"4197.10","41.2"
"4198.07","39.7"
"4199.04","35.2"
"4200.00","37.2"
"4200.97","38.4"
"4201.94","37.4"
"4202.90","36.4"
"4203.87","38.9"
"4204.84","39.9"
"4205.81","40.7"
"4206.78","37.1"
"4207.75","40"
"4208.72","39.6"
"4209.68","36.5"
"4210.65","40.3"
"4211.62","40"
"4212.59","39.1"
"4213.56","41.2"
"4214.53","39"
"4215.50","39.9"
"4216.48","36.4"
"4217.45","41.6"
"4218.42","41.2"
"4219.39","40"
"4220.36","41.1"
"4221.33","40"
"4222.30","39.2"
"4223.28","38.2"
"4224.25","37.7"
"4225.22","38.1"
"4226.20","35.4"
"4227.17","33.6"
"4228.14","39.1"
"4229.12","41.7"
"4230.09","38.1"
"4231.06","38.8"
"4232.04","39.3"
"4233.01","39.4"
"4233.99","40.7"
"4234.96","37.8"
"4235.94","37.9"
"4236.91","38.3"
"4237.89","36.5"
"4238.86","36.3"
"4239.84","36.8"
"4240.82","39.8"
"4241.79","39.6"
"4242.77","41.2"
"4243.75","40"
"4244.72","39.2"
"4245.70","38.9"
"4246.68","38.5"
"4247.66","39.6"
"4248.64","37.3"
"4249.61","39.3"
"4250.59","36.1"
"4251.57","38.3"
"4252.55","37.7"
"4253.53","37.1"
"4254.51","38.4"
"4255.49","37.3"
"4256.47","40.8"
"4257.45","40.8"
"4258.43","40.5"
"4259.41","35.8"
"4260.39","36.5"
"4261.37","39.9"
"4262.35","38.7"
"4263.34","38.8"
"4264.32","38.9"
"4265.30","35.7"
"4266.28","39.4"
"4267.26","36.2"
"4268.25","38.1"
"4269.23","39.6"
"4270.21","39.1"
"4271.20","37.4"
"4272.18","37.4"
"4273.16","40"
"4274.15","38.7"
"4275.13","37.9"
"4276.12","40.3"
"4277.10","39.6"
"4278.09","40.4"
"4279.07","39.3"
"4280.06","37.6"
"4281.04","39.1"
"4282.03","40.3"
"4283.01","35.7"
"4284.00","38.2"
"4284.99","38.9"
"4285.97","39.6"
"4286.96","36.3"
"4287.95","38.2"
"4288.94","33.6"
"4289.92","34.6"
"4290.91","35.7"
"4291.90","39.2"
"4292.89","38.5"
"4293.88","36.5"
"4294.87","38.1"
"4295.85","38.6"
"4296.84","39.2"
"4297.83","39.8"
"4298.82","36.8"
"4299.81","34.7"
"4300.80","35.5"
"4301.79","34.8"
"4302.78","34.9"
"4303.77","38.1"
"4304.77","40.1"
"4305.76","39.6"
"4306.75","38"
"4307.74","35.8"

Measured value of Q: -0.060 mag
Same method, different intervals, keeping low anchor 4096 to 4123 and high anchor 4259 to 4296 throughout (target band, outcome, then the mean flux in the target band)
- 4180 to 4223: -0.071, 39.3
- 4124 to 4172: -0.090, 39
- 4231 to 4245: -0.039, 38.8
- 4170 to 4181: -0.071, 38.8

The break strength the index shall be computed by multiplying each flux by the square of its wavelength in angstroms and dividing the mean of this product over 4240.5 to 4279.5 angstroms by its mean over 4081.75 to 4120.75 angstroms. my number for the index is 1.2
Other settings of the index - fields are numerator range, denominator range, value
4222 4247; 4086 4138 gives 1.10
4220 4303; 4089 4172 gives 1.08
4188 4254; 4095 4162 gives 1.08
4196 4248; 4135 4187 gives 1.02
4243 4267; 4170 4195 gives 1.02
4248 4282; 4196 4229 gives 1.02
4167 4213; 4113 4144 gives 1.03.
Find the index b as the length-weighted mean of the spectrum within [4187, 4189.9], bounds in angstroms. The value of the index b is 38.5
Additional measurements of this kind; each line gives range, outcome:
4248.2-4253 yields 37.8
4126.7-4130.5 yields 38.9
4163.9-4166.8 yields 40.2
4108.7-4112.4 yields 37.3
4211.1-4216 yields 39.8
